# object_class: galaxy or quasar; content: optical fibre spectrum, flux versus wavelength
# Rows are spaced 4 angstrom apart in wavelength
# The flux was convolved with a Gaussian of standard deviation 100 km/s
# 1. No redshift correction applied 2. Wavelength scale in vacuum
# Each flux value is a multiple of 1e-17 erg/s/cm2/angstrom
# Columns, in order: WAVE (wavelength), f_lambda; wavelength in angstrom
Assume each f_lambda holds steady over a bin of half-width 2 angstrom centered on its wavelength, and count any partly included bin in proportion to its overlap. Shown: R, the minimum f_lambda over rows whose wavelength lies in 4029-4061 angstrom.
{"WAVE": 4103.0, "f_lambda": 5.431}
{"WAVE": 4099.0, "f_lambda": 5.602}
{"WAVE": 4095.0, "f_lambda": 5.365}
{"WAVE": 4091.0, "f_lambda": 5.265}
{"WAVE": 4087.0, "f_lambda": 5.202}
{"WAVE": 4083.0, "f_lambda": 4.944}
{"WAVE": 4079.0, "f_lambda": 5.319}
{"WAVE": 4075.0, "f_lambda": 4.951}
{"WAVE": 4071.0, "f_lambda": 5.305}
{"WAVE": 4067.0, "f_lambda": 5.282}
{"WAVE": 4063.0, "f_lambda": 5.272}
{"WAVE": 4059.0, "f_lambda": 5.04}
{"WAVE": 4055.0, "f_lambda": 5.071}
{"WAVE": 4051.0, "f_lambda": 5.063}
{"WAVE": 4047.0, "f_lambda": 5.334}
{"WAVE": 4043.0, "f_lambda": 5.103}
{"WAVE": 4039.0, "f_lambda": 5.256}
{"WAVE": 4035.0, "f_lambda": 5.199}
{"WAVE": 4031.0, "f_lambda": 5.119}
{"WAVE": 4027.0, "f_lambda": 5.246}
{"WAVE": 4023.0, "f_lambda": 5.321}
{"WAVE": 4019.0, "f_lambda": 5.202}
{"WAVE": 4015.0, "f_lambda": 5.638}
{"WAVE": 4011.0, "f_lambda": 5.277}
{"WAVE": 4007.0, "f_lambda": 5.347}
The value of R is 5.04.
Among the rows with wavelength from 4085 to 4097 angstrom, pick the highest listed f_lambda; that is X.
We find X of 5.365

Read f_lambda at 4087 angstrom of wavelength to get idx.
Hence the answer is 5.202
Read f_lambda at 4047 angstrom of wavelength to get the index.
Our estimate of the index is 5.334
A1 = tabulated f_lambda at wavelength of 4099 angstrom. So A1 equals 5.602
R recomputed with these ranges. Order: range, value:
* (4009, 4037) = 5.119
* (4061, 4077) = 4.951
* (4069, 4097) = 4.944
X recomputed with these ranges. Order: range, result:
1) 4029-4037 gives 5.199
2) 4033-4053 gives 5.334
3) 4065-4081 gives 5.319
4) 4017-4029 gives 5.321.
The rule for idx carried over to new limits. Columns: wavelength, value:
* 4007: 5.347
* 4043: 5.103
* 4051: 5.063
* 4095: 5.365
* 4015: 5.638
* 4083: 4.944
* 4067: 5.282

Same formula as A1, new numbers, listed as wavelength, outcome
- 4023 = 5.321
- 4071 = 5.305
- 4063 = 5.272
